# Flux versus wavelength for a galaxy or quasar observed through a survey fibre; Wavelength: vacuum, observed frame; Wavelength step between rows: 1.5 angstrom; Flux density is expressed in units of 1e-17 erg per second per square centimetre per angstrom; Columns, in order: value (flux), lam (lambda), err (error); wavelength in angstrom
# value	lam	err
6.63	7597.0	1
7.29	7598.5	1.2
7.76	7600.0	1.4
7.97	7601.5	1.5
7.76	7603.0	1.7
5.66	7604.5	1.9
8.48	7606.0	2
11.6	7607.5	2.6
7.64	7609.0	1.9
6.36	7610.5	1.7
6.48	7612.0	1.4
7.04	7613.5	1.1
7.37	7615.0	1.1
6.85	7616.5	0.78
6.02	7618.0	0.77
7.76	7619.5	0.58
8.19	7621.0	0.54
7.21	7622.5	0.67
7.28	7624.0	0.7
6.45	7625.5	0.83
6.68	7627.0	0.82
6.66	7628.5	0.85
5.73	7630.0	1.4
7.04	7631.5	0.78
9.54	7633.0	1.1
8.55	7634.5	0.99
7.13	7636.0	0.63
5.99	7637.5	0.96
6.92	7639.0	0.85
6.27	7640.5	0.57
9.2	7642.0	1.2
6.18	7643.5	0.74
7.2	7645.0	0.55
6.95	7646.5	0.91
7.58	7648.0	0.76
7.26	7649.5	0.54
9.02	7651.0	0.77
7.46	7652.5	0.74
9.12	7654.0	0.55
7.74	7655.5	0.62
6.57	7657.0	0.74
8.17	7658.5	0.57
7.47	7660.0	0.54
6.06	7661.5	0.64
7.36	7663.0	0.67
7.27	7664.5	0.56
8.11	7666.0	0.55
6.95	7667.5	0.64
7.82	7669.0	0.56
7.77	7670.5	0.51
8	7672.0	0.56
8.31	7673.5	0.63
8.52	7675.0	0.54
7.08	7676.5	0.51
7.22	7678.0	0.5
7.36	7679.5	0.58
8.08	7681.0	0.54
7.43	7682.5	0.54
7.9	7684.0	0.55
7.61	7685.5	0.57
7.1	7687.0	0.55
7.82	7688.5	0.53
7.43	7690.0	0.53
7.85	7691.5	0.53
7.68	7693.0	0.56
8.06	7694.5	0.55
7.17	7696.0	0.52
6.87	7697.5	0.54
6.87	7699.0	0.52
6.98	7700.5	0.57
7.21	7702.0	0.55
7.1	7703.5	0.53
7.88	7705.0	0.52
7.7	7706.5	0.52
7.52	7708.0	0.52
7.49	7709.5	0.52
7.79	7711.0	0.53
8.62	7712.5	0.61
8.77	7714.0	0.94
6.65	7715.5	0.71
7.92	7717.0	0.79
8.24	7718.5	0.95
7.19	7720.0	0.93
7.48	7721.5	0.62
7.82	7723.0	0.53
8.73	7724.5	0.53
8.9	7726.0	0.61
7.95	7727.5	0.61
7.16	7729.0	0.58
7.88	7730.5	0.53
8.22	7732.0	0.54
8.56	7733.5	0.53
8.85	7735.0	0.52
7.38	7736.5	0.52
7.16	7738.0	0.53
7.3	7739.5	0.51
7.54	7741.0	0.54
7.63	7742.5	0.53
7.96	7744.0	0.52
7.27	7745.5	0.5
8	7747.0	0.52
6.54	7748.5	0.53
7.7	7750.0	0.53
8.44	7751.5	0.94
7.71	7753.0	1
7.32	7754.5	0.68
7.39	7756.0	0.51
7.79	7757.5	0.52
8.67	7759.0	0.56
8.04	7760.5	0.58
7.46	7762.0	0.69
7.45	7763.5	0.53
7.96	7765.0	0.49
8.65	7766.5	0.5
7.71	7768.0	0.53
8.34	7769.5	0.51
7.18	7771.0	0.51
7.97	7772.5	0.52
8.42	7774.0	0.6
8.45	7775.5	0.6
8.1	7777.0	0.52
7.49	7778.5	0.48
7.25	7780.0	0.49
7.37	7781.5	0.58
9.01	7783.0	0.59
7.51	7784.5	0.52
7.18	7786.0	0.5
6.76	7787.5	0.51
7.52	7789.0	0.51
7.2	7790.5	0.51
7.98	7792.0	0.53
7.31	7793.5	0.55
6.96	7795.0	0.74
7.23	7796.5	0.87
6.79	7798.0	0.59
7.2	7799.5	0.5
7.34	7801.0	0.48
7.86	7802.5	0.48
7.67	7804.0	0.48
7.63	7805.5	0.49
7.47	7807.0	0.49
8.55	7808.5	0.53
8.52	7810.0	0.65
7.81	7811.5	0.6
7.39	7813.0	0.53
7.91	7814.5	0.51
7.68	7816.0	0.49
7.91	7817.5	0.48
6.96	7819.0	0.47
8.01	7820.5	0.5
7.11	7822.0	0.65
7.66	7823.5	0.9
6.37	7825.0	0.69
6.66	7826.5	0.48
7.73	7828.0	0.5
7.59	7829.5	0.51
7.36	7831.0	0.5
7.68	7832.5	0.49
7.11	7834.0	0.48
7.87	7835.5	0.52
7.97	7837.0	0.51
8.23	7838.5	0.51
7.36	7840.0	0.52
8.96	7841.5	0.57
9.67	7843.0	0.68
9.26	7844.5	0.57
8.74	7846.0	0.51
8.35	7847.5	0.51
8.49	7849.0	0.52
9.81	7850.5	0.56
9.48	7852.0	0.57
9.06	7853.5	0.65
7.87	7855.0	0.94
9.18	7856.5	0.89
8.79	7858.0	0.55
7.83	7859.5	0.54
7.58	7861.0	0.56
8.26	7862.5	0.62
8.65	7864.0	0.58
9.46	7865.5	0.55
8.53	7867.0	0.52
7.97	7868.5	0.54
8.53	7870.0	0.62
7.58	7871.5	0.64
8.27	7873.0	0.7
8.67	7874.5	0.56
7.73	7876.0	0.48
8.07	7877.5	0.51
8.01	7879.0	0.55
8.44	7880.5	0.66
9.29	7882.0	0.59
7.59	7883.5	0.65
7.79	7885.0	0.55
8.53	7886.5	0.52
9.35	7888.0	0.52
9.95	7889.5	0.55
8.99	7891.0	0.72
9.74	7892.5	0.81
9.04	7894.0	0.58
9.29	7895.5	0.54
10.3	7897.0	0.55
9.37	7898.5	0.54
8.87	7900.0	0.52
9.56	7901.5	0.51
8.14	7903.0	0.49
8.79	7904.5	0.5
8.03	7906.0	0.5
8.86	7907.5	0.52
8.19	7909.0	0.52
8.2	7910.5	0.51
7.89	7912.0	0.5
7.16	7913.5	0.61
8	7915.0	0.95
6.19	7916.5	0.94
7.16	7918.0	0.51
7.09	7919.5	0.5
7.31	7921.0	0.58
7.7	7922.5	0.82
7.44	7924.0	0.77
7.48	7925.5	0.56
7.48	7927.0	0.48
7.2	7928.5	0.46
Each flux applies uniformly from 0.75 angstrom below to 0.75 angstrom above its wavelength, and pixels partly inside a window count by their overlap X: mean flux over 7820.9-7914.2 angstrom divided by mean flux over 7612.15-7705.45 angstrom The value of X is 1.1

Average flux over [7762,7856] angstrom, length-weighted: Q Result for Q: 7.84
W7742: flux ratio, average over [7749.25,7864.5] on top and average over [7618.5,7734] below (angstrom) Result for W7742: 1.0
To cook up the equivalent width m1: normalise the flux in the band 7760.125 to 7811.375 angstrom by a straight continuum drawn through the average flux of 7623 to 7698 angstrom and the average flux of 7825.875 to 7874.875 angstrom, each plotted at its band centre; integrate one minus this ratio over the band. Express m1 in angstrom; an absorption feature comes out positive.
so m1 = 2.1 angstrom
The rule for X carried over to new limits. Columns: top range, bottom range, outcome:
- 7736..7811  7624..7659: 1.04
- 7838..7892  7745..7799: 1.12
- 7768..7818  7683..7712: 1.02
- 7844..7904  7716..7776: 1.11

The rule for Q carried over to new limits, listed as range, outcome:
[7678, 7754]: 7.68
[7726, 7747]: 7.81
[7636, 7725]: 7.55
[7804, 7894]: 8.22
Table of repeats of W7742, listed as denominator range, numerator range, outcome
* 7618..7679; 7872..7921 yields 1.14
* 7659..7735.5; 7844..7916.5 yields 1.12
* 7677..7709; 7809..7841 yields 1.02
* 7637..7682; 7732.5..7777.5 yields 1.04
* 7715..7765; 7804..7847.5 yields 1.01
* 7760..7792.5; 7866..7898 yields 1.11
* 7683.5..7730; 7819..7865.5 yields 1.07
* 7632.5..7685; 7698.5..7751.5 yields 1.02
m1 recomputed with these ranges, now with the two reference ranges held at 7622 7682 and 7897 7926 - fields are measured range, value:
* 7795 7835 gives 1.59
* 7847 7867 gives -1.94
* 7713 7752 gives -1.02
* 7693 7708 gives 0.40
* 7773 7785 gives -0.36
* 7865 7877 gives -0.56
